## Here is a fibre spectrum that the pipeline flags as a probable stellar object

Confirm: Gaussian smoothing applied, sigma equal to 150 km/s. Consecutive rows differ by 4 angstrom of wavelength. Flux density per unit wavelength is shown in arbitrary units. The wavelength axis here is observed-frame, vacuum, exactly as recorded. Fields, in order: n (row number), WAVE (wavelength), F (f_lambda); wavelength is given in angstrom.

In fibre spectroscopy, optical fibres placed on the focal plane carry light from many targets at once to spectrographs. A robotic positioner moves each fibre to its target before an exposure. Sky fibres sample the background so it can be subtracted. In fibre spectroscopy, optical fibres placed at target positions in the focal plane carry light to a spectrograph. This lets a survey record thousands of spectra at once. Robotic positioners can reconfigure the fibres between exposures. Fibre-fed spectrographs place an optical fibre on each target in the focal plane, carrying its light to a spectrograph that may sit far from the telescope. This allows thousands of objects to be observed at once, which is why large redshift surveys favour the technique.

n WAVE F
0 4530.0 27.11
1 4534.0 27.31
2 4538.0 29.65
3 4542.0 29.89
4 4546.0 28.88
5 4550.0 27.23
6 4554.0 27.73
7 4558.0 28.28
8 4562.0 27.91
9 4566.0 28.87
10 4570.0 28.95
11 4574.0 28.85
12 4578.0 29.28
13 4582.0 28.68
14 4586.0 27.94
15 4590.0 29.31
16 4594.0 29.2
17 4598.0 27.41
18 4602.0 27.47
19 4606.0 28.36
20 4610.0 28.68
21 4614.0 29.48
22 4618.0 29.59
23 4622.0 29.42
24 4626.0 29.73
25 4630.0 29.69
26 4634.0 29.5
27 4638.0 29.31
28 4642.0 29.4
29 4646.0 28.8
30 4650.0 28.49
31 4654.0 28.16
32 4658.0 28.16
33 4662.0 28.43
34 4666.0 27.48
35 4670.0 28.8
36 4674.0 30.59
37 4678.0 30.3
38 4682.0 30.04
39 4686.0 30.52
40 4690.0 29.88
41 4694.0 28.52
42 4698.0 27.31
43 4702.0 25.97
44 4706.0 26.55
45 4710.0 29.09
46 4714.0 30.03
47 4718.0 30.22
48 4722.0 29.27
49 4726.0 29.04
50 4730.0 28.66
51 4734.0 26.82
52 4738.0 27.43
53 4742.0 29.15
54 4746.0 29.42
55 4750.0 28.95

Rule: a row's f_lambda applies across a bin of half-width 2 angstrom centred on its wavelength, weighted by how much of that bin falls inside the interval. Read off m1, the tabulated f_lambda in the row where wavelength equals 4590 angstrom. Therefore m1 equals 29.31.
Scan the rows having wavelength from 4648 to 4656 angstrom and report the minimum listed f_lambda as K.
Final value 28.16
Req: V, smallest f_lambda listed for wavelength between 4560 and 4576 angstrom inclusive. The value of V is 27.91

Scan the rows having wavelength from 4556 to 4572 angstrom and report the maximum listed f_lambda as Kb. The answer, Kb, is 28.95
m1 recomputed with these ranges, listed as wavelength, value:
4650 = 28.49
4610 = 28.68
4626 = 29.73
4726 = 29.04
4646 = 28.8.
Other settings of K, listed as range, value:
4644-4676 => 27.48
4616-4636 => 29.42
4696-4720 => 25.97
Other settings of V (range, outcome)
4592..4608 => 27.41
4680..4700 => 27.31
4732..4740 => 26.82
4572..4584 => 28.68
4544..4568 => 27.23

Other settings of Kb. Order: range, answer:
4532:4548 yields 29.89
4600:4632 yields 29.73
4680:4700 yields 30.52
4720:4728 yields 29.27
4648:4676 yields 30.59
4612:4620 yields 29.59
